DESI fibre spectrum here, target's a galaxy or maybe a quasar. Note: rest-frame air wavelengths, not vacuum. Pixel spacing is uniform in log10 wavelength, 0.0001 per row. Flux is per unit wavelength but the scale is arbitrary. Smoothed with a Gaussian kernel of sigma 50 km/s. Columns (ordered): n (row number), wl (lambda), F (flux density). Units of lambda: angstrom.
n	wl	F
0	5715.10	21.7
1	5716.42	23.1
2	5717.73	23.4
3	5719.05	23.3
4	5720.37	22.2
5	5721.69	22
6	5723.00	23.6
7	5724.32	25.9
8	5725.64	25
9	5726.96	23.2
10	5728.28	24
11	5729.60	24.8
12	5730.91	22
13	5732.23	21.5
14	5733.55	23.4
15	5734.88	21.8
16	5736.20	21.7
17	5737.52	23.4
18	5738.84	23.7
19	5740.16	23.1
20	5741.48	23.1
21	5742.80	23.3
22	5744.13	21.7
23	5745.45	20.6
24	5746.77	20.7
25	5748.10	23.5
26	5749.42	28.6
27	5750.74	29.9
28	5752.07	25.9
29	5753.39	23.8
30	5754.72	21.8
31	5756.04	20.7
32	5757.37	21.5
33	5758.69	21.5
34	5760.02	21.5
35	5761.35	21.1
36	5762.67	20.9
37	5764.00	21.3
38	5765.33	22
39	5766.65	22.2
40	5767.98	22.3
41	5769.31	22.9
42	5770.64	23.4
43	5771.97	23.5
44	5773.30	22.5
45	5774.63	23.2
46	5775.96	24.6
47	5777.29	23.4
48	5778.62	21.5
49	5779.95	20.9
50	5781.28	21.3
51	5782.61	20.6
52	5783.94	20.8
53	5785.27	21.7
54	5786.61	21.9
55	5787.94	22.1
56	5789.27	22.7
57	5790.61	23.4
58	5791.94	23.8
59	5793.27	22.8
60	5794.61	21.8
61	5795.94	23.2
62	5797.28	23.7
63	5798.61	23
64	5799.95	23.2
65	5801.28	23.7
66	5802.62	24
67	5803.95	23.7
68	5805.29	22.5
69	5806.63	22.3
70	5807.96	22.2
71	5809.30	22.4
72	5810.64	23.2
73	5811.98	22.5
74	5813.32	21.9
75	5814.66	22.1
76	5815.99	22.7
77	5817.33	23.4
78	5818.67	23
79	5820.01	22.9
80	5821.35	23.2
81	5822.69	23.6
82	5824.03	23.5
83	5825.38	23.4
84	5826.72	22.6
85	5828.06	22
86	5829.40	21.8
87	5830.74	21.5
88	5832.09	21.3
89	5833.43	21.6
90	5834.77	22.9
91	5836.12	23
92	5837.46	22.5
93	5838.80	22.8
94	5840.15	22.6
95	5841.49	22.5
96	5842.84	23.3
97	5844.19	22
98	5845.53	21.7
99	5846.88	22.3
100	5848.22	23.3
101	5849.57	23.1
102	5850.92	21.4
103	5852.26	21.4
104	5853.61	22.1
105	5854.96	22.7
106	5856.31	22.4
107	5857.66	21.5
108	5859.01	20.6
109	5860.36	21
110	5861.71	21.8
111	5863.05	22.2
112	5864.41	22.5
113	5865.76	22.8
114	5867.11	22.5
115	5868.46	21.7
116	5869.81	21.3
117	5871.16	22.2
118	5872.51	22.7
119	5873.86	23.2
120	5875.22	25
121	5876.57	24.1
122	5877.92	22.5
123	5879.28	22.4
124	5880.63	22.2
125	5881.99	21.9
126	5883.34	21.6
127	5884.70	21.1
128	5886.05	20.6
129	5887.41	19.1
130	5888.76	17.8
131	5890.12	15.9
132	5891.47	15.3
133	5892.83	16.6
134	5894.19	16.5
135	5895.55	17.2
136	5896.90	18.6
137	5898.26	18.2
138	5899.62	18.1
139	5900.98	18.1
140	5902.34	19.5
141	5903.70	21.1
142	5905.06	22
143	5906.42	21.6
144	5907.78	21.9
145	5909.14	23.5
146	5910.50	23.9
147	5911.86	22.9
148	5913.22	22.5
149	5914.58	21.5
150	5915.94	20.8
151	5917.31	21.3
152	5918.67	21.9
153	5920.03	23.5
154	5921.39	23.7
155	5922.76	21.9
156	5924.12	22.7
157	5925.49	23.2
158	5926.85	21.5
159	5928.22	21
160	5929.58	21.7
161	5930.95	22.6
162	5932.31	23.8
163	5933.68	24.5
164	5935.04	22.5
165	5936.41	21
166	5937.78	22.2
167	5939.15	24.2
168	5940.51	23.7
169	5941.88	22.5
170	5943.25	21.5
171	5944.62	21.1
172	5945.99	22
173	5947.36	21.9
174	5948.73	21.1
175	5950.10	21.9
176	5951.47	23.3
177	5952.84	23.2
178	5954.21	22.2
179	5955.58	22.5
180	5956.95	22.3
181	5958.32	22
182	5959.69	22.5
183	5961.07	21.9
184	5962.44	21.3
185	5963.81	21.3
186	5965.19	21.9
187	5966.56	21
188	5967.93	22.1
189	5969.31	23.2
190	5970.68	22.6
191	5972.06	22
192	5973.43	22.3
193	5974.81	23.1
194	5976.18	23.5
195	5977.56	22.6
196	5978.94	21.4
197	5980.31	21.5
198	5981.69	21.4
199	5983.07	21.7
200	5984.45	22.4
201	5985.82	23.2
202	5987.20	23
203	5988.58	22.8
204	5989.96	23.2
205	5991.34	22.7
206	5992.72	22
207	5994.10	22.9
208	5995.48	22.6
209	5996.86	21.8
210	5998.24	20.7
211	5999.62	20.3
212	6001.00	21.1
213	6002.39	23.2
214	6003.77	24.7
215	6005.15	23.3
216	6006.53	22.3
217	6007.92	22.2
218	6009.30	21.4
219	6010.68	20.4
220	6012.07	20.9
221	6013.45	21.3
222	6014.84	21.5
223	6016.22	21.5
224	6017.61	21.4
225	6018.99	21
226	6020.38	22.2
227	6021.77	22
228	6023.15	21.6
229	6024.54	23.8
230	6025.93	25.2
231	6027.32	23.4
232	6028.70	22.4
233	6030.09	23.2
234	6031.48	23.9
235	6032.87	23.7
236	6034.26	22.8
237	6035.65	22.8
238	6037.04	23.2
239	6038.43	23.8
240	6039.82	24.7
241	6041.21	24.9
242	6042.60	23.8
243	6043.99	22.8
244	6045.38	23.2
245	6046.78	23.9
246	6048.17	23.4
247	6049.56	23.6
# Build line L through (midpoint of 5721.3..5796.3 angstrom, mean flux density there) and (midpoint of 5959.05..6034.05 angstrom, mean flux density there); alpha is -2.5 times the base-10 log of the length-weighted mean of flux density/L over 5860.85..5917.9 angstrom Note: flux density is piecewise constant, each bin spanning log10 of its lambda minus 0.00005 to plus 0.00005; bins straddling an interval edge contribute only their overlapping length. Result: 0.08 mag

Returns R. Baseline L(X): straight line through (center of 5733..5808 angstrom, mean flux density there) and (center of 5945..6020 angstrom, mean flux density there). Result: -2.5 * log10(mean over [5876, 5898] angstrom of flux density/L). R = 0.15 mag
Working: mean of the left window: 22.7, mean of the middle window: 19.5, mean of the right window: 22.1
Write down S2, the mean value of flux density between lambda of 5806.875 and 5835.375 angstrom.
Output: 22.6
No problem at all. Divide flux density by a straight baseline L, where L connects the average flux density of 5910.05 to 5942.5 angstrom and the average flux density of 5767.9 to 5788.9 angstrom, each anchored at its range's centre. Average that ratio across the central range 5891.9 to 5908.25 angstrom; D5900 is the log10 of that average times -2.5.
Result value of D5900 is 0.18 mag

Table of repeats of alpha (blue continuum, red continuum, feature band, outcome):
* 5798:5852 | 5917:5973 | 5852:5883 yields 0.012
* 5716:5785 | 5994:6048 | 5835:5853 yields 0.014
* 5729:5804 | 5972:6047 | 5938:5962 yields 0.013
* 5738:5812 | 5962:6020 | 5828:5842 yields 0.015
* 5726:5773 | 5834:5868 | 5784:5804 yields -0.014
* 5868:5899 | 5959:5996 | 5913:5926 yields -0.060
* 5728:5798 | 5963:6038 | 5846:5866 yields 0.024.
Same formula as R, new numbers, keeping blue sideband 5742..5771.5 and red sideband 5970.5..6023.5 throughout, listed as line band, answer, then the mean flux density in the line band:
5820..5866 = 0.01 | 22.3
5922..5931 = 0.01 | 22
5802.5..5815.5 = 0.00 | 22.6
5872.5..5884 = -0.02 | 22.8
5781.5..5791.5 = 0.04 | 21.9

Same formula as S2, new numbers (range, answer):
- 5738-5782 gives 22.8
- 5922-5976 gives 22.3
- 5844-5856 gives 22.2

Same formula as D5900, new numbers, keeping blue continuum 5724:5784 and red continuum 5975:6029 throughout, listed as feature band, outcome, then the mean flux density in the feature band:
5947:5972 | 0.010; 22.1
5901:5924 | 0.022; 22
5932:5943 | -0.028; 23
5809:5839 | 0.003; 22.6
